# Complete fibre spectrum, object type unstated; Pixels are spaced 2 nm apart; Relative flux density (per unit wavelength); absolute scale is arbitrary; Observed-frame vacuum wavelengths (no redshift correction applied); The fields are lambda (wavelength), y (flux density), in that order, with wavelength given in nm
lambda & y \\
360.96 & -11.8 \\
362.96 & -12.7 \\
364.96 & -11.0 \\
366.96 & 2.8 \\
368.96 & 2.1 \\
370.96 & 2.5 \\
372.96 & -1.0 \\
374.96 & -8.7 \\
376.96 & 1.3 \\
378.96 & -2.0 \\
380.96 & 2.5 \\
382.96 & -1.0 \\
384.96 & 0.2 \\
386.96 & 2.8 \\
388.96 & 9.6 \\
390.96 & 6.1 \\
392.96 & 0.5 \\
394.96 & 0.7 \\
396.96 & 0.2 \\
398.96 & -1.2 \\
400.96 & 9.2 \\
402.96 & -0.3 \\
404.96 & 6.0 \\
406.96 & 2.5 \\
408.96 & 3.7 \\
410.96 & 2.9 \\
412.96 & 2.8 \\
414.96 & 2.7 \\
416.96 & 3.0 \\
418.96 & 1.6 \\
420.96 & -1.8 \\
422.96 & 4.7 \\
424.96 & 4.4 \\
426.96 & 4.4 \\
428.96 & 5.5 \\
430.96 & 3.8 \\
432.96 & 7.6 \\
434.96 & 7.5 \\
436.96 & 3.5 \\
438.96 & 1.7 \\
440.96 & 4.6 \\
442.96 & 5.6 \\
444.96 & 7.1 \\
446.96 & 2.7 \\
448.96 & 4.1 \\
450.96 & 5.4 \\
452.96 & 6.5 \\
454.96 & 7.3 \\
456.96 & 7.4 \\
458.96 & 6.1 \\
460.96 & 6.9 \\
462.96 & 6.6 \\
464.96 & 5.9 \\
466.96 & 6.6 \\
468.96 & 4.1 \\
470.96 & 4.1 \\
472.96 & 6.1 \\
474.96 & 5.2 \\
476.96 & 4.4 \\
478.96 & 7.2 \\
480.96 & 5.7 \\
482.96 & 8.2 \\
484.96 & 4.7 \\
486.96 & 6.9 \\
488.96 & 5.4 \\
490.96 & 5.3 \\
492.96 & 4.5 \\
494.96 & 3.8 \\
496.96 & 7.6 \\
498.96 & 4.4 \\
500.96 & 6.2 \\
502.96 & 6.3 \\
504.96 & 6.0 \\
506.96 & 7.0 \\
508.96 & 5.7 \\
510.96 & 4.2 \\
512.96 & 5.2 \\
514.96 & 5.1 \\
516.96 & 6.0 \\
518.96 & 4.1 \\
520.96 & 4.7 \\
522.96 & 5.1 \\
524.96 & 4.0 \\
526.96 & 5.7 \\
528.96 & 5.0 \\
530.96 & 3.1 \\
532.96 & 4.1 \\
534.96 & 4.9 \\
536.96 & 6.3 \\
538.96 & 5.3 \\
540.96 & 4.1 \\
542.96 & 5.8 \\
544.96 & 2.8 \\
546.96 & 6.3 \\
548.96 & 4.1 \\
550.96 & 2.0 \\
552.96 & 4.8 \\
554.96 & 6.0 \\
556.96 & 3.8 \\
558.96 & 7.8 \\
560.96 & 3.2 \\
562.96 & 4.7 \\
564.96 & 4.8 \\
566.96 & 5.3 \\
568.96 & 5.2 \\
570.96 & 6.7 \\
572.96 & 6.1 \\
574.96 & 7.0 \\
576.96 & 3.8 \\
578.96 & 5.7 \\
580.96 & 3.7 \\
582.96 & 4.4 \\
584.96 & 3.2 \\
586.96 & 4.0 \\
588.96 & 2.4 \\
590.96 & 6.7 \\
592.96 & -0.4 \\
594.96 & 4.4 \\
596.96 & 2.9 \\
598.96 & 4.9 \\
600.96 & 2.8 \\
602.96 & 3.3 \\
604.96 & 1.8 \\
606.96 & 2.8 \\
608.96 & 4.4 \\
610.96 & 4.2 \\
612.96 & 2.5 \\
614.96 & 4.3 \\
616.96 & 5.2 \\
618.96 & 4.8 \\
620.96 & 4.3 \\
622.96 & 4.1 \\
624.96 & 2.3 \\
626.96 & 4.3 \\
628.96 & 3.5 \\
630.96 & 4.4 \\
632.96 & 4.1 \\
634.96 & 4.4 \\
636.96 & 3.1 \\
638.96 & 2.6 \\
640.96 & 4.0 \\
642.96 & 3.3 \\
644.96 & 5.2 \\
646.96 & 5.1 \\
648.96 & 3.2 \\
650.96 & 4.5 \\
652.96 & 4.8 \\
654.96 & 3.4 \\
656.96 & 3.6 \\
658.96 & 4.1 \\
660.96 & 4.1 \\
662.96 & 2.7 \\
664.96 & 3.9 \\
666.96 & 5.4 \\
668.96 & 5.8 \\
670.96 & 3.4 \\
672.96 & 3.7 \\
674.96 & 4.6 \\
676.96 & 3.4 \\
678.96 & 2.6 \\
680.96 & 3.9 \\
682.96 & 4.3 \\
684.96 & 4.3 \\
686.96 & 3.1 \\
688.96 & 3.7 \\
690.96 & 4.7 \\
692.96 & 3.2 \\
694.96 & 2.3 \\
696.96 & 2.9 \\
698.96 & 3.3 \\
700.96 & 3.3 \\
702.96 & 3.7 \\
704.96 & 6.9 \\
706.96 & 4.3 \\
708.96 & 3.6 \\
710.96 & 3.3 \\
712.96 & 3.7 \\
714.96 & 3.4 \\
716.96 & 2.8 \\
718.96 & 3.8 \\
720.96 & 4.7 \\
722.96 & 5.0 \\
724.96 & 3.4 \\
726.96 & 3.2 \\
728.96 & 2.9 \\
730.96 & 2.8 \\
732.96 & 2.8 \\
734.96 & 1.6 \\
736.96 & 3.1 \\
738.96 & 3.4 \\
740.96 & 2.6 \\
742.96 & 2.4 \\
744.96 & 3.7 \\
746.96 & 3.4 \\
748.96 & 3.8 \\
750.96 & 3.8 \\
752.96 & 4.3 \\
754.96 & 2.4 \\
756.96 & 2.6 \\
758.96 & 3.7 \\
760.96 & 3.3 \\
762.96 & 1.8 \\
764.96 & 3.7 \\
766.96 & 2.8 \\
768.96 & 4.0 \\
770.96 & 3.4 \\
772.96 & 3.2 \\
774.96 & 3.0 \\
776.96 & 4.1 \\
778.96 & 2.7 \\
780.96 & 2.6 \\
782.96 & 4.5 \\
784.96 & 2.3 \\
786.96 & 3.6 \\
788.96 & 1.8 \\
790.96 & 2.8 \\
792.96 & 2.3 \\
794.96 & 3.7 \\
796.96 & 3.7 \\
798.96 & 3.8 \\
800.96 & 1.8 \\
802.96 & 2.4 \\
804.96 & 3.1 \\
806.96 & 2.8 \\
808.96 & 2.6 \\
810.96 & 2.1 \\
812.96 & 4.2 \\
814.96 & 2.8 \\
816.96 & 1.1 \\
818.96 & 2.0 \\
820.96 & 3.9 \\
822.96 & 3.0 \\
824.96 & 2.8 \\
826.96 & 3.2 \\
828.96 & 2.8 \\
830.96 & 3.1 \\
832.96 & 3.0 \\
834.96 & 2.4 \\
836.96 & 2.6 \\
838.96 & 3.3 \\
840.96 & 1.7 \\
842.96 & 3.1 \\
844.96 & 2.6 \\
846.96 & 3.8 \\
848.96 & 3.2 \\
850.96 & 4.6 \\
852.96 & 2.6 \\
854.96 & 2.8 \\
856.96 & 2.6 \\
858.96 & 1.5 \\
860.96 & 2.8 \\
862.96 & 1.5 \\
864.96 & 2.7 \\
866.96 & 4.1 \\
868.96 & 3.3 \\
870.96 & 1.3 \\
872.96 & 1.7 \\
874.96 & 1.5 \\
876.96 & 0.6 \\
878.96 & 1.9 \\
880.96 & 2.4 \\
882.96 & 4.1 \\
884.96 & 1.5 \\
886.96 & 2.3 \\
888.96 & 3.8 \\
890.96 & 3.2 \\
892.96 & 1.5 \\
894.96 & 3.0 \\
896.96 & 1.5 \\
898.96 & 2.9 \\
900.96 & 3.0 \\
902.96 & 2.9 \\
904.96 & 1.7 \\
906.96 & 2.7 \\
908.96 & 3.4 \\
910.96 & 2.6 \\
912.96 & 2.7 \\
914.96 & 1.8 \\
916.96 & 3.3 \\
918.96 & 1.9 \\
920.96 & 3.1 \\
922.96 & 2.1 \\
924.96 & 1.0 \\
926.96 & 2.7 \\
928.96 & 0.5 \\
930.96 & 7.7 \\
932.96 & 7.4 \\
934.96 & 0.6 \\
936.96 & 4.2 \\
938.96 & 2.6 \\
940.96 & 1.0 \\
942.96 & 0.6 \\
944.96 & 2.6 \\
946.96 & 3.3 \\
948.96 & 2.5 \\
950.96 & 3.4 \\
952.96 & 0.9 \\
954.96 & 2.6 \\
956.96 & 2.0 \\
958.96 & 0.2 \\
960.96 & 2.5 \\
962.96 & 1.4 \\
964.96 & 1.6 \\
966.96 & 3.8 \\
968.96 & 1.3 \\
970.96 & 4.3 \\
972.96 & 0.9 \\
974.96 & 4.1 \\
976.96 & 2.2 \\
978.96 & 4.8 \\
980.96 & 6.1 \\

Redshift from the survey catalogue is 0.074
